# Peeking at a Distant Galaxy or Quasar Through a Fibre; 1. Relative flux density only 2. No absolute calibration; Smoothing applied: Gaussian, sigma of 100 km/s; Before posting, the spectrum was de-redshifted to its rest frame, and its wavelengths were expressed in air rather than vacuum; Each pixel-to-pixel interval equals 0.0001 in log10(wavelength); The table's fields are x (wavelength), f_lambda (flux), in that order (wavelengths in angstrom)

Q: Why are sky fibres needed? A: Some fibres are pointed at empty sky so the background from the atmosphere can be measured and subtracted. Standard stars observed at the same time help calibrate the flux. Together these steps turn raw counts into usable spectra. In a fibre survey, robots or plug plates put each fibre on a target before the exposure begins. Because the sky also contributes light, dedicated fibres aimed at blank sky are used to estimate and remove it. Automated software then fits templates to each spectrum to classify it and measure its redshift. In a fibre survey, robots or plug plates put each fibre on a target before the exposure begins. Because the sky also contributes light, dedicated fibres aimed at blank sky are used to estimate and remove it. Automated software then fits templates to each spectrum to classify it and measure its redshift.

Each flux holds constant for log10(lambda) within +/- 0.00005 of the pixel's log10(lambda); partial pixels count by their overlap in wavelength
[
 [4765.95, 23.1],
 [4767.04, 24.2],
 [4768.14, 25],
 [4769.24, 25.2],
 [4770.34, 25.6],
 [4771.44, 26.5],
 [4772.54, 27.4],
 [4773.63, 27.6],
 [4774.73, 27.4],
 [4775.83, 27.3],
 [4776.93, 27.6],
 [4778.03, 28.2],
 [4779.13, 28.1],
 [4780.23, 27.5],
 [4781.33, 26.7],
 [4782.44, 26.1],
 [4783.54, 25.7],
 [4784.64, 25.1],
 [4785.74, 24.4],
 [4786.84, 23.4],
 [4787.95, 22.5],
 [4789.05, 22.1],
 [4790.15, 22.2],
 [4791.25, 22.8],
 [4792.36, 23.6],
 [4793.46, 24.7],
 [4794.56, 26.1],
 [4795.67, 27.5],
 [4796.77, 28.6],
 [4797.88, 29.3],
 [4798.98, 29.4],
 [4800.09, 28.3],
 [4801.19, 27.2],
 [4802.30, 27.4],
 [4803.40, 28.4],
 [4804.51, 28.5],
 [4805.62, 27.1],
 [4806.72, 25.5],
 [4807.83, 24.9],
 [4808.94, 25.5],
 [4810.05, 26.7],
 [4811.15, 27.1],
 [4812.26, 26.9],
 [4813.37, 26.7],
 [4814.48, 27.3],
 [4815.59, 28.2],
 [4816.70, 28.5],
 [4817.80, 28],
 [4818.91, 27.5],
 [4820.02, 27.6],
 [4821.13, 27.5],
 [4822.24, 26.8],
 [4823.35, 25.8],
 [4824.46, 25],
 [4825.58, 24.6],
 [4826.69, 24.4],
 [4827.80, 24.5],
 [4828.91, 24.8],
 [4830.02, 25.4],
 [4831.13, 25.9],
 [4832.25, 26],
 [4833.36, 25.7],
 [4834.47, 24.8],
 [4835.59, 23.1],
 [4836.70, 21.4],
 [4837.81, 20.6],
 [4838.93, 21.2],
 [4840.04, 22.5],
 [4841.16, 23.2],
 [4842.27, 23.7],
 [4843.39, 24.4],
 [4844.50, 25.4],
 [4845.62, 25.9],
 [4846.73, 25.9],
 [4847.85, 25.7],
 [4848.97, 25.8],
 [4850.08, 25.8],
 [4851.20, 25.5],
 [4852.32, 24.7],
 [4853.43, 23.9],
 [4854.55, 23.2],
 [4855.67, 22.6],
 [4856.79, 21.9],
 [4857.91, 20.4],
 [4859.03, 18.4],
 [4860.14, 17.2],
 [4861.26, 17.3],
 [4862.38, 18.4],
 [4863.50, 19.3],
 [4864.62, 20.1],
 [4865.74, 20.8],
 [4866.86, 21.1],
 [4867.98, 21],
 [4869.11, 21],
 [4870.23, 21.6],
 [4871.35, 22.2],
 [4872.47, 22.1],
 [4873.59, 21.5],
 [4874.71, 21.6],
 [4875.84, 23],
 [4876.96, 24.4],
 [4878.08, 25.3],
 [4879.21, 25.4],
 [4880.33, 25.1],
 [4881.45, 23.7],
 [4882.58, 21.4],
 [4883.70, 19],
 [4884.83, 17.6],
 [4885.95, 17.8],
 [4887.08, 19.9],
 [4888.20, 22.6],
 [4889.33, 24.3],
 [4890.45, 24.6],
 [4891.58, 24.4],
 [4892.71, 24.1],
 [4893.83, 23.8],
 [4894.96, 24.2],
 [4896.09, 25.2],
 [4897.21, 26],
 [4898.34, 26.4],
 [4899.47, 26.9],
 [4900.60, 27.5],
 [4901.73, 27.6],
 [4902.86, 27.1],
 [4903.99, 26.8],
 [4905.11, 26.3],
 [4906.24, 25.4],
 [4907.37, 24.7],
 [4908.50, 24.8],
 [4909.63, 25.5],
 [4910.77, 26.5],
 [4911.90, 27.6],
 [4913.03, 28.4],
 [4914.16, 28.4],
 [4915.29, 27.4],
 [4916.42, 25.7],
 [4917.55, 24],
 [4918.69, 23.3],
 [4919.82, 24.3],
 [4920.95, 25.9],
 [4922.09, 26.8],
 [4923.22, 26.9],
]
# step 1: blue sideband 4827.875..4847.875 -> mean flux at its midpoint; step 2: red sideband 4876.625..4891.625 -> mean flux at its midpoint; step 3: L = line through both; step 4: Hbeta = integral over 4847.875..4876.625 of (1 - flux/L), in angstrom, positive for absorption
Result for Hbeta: 1.9 angstrom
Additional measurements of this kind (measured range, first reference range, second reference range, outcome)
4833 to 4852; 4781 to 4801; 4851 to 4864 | -1.9 angstrom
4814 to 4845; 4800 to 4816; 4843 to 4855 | 1.1 angstrom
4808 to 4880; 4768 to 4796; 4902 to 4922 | 5.3 angstrom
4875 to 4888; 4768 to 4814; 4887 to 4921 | 1.8 angstrom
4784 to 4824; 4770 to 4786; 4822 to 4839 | -1.2 angstrom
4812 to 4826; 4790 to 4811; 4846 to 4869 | -1.0 angstrom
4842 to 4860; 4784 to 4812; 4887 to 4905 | 1.3 angstrom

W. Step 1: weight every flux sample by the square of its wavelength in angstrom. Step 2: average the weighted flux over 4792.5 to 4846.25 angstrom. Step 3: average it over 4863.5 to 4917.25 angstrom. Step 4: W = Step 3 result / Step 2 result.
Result 0.95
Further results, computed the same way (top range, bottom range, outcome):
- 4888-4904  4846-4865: 1.17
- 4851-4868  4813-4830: 0.80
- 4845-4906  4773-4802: 0.92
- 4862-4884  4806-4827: 0.85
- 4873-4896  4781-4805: 0.91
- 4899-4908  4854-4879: 1.27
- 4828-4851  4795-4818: 0.90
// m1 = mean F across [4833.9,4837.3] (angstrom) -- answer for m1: 23.1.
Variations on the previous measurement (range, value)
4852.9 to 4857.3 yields 22.9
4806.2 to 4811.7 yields 25.9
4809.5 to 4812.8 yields 26.9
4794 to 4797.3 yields 27.4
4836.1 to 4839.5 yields 21.1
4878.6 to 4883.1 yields 23.9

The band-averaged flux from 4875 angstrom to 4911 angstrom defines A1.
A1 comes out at 24.2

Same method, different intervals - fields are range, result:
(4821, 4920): 23.8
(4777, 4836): 26.2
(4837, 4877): 22.3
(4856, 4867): 19.5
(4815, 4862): 24.3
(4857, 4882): 21.4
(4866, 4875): 21.5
